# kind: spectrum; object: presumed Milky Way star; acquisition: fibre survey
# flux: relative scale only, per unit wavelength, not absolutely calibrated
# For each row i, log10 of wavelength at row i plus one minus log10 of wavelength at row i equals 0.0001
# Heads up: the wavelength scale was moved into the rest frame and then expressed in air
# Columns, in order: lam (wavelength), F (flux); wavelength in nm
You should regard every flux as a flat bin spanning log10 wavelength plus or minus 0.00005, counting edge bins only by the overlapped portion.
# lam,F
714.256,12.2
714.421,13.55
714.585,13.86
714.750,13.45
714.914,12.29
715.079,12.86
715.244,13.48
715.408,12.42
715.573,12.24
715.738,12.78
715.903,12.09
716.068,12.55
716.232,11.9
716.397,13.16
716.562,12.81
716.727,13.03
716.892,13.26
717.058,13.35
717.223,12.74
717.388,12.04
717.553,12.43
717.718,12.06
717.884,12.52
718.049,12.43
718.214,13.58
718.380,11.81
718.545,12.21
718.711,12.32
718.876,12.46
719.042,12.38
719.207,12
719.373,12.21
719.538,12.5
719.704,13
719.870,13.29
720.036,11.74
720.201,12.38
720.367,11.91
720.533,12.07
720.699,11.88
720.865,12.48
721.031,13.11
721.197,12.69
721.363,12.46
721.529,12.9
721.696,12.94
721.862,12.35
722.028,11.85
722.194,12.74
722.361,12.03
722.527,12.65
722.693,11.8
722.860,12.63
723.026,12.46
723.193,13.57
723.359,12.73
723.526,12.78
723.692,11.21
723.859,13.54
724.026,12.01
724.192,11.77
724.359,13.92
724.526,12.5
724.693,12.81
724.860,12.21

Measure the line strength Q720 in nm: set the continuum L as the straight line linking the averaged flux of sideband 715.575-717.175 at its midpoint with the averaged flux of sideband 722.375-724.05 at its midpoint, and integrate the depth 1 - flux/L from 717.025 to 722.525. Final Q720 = 0.08 nm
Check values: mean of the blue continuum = 12.7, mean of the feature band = 12.4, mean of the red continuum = 12.5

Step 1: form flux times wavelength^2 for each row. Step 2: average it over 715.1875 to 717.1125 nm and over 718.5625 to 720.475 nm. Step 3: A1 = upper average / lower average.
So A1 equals 0.98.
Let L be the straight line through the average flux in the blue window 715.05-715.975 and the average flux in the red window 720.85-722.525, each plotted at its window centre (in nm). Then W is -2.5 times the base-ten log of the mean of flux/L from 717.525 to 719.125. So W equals 0.02 mag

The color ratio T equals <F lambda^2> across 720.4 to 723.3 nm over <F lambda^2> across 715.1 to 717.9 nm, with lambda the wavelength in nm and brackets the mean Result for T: 1.0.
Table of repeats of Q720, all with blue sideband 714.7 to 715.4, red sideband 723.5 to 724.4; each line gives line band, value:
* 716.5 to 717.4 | -0.01 nm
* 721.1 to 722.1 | 0.00 nm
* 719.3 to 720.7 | 0.04 nm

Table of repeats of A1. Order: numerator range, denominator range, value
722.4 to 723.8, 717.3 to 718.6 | 1.02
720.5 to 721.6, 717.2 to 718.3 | 1.01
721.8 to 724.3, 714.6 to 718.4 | 1.00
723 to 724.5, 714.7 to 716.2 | 1.02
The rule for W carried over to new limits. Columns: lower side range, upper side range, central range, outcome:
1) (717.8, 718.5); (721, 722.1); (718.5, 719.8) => 0.02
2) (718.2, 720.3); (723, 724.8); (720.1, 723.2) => 0.01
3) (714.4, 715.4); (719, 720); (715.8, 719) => 0.02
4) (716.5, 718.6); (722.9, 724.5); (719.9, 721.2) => 0.03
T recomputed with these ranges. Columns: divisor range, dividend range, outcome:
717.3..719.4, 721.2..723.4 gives 1.03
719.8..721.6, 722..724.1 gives 1.01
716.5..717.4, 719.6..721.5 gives 0.97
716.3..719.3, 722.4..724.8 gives 1.02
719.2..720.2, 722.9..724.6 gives 1.02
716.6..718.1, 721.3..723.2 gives 1.00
